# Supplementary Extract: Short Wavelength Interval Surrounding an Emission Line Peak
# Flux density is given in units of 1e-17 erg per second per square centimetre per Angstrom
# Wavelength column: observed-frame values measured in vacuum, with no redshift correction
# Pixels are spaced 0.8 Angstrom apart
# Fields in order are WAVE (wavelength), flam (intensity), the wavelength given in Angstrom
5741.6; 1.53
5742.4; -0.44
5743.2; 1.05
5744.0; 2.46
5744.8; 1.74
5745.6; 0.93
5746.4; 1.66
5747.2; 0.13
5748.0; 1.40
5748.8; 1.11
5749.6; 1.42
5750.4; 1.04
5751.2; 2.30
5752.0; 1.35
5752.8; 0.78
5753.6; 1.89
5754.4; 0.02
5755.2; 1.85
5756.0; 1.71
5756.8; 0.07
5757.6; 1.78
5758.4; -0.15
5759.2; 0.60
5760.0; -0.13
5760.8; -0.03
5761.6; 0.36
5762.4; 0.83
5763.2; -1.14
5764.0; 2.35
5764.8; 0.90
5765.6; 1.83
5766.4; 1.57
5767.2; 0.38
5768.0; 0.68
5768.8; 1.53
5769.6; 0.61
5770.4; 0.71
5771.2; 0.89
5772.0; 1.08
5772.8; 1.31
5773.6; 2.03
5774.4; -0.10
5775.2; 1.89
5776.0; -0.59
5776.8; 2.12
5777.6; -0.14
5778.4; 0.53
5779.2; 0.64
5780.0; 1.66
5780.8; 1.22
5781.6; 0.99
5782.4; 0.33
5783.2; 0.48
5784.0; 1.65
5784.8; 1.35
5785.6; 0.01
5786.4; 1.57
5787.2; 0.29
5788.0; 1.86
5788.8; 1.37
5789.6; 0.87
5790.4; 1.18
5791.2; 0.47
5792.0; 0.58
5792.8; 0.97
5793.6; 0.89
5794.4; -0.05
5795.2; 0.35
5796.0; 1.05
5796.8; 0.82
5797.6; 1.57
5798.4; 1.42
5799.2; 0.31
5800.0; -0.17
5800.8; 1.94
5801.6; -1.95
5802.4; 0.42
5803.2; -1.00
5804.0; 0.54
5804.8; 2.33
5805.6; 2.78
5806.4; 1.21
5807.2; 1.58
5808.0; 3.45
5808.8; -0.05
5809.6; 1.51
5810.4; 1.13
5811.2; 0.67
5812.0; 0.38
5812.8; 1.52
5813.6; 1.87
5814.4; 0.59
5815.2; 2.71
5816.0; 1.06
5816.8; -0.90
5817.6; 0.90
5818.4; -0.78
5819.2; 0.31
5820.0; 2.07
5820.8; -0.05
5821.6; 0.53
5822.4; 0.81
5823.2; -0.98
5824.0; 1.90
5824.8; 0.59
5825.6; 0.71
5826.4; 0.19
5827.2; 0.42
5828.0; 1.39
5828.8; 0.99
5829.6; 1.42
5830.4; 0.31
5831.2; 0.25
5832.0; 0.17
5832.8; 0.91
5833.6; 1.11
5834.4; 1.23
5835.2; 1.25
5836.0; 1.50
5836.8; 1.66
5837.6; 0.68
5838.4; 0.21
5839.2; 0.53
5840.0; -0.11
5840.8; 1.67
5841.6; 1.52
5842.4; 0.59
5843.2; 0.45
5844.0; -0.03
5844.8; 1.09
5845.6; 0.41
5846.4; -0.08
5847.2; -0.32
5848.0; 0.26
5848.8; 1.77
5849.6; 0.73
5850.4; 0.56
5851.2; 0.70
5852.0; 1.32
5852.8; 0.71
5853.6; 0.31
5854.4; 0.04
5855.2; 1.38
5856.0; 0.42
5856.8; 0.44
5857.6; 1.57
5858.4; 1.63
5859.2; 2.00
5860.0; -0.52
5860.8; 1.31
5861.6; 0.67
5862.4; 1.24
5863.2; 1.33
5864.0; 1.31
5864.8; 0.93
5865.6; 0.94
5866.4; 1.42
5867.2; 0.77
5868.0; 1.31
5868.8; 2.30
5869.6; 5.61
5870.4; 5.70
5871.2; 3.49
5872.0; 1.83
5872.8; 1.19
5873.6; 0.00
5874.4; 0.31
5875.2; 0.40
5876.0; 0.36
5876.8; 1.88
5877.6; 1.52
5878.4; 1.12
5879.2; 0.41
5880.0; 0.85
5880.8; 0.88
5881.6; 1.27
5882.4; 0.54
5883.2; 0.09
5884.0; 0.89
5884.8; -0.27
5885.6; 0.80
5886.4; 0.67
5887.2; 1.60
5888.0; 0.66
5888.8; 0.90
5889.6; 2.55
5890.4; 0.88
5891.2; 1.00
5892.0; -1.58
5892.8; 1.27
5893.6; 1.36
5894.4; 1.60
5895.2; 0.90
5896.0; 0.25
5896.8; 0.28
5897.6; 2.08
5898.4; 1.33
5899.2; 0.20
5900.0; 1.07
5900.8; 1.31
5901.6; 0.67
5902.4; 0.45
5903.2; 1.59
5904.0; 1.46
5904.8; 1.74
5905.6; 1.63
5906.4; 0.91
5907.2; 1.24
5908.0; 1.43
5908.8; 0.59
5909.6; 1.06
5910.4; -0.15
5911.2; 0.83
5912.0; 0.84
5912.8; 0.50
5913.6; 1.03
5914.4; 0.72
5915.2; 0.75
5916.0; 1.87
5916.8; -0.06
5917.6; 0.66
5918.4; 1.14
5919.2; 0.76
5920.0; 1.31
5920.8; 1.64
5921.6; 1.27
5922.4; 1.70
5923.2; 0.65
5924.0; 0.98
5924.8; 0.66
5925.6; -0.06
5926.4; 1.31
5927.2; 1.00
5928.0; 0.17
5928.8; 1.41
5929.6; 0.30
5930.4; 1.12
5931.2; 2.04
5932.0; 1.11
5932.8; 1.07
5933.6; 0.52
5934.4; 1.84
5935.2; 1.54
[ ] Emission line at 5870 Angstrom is [O III]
